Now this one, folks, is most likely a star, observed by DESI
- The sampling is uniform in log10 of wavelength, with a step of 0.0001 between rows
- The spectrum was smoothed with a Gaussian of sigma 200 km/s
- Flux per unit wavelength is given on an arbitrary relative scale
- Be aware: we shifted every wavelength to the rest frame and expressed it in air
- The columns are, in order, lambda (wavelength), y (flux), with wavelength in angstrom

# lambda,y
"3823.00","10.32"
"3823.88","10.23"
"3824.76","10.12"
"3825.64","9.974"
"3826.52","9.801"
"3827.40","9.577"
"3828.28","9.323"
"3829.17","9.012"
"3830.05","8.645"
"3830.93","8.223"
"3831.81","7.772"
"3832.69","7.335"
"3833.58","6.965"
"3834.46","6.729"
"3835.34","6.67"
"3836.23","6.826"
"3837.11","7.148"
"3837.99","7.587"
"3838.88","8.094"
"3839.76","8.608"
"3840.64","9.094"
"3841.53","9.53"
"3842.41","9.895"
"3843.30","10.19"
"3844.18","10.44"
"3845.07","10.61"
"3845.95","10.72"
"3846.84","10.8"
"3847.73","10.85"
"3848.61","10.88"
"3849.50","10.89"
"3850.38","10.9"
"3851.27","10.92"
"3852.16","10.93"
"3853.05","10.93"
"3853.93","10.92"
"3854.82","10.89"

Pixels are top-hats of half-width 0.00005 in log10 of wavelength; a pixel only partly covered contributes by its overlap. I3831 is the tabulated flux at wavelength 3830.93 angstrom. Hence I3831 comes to 8.223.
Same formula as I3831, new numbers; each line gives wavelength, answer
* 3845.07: 10.61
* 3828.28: 9.323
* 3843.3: 10.19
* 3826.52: 9.801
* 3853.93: 10.92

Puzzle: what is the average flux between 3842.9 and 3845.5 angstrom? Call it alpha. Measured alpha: 10.4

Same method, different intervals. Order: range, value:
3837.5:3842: 8.58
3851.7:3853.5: 10.9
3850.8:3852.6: 10.9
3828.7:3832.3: 8.4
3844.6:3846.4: 10.6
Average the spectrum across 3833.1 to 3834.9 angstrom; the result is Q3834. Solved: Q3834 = 6.84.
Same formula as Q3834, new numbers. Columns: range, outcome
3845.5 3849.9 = 10.8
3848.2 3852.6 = 10.9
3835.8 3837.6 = 7.03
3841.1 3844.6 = 10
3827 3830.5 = 9.12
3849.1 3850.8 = 10.9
